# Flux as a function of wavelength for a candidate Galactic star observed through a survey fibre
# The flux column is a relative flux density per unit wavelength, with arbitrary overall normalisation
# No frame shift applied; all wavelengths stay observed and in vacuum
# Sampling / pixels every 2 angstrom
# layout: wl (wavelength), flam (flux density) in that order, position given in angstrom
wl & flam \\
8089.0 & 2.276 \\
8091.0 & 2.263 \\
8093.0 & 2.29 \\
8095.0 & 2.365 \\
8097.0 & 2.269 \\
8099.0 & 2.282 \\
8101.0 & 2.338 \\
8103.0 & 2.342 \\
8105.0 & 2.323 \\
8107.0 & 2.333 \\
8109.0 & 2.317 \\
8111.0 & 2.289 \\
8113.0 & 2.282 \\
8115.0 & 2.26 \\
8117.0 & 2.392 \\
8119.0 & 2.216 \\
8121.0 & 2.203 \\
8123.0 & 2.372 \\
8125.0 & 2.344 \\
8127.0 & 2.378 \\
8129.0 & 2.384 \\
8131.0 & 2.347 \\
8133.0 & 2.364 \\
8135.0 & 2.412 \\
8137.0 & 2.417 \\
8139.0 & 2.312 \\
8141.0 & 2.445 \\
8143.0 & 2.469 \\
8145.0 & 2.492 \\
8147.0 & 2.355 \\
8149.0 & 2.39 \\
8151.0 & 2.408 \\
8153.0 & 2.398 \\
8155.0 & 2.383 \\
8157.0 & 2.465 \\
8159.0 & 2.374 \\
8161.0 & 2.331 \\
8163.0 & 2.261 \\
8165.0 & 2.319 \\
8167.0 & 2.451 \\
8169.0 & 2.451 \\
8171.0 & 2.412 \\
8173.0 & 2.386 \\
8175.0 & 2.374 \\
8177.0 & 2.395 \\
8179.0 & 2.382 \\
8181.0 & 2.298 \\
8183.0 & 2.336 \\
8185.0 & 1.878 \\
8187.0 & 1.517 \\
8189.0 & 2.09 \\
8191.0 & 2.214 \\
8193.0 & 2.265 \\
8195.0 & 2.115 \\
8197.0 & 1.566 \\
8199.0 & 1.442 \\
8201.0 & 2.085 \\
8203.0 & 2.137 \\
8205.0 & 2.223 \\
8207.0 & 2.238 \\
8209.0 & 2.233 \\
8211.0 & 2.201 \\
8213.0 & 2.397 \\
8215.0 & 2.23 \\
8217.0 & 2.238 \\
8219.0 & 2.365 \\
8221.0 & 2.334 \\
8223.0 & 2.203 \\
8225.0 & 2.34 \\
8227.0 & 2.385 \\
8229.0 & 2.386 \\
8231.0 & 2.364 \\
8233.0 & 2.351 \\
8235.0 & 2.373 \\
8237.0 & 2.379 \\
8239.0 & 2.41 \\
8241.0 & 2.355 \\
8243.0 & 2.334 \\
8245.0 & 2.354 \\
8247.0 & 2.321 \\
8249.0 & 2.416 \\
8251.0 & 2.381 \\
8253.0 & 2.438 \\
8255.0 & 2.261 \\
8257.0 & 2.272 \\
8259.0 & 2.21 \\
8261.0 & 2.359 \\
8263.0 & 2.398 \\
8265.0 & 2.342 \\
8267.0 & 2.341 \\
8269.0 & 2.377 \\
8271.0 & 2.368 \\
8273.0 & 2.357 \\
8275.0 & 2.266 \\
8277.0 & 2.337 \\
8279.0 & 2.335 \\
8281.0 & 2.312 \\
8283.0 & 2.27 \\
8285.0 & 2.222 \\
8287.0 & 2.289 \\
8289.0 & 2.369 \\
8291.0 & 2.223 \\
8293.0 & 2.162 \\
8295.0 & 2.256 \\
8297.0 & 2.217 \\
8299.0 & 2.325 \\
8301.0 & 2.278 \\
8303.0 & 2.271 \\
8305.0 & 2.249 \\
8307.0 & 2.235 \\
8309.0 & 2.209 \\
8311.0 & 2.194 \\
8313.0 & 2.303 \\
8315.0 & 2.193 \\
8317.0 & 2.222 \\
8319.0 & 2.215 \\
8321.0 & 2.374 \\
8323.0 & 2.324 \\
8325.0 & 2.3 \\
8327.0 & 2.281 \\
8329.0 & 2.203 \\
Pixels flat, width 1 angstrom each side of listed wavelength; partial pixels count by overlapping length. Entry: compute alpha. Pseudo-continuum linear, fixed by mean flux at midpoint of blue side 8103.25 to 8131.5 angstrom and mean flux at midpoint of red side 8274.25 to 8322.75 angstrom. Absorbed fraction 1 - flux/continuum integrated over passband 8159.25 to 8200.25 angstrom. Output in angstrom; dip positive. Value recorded 2.2 angstrom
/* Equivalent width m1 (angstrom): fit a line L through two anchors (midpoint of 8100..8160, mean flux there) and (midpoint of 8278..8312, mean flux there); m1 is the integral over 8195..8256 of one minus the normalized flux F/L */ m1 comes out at 1.2 angstrom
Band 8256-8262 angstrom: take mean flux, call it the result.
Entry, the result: 2.28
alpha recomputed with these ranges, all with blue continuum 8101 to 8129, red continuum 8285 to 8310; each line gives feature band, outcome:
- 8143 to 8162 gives -0.8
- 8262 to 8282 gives -0.7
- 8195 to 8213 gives 1.9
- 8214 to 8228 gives -0.1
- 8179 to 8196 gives 1.4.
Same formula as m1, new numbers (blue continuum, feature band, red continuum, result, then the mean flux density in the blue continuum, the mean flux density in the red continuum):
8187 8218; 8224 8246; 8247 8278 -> -1.4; 2.09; 2.34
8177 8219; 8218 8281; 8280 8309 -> -4.3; 2.12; 2.26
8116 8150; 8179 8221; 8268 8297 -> 4.0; 2.37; 2.29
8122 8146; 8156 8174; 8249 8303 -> -0.1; 2.39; 2.31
